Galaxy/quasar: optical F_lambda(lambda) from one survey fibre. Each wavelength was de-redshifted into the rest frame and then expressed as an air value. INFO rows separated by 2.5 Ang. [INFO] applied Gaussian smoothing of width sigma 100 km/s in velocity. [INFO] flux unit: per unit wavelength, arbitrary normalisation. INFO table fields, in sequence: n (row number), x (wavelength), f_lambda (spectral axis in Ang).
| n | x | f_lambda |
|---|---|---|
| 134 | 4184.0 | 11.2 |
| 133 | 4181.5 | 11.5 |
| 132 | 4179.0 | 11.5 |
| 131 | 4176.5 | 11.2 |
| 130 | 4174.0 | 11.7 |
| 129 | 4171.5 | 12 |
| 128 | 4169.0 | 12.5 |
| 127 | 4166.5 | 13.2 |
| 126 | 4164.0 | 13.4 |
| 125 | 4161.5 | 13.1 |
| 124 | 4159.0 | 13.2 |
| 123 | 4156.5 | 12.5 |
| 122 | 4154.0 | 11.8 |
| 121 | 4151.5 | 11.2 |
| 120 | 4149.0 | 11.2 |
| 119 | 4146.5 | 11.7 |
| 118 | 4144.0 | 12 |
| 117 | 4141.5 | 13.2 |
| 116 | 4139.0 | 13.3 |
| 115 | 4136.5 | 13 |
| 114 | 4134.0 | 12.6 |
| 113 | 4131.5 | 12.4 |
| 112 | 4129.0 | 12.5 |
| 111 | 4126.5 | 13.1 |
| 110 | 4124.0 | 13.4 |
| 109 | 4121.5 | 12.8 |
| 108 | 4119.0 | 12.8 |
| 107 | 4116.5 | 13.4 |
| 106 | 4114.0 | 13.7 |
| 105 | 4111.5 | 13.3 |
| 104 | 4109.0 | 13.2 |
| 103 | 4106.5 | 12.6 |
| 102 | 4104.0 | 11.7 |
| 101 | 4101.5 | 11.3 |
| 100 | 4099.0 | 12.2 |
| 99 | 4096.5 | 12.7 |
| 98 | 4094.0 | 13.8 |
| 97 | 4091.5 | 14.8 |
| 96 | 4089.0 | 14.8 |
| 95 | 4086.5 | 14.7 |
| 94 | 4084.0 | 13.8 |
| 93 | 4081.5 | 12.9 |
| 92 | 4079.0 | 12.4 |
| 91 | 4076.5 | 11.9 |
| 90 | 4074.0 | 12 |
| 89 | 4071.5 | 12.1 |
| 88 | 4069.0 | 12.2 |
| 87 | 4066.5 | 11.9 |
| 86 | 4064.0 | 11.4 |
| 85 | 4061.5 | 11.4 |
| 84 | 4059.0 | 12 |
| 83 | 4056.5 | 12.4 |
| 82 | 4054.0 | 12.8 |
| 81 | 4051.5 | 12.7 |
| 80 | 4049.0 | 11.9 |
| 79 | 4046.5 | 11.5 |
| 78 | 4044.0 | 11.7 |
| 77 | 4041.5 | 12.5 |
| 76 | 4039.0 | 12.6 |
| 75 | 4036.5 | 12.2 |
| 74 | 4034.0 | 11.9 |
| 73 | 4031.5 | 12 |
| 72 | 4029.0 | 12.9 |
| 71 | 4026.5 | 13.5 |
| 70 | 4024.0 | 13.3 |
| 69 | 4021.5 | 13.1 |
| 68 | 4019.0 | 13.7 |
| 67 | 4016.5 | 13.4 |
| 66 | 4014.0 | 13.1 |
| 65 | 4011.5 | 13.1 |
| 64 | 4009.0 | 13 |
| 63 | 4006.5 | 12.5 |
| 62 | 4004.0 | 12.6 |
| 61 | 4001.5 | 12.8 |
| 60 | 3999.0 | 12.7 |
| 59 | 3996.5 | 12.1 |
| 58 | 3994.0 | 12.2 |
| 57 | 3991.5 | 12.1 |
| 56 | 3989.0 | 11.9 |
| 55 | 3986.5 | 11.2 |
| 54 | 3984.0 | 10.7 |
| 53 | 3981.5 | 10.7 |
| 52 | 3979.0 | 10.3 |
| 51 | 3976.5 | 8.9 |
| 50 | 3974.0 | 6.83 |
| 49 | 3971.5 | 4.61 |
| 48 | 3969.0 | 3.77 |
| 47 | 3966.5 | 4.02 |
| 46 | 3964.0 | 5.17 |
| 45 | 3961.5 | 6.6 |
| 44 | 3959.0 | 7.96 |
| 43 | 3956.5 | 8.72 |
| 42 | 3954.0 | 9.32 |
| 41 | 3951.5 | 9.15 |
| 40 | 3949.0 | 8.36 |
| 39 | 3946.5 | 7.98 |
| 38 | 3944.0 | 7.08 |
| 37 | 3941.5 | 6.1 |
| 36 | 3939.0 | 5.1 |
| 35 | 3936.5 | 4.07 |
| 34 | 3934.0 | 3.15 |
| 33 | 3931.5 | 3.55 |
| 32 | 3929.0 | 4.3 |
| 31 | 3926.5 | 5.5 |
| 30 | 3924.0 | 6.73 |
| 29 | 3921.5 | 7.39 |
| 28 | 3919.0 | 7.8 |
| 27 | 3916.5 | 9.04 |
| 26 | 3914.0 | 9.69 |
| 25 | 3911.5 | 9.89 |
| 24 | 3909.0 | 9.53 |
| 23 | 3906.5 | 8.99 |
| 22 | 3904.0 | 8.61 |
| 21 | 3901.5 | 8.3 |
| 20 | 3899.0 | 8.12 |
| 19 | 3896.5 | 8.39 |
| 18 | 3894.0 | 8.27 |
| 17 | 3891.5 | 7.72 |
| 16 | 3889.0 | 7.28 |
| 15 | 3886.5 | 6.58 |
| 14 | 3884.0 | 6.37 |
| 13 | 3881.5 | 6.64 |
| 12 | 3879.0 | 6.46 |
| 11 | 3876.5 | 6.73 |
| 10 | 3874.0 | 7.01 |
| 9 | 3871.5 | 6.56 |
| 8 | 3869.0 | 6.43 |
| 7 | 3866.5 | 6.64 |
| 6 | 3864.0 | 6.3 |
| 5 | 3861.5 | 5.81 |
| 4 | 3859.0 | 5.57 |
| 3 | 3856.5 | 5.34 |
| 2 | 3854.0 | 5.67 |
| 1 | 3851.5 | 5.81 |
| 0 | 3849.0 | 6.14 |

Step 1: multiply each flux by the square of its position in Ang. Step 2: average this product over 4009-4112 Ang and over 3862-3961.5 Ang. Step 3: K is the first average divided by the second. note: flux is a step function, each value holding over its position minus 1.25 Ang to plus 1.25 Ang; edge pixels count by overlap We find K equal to 1.9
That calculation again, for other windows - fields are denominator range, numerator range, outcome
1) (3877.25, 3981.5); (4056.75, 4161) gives 1.93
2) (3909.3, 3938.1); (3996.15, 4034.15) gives 2.07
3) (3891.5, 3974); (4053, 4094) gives 1.95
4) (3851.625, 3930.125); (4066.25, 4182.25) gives 1.97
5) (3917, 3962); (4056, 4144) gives 2.08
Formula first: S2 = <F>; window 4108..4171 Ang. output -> 12.7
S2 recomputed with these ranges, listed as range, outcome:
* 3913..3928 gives 7.6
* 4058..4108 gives 12.6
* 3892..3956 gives 7.4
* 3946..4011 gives 9.53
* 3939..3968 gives 7.19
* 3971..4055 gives 11.9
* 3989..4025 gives 12.8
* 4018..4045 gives 12.7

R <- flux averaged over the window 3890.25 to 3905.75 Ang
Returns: 8.26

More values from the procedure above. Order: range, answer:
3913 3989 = 7.2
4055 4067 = 11.8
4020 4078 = 12.3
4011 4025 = 13.3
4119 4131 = 12.9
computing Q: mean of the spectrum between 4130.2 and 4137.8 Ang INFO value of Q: 12.7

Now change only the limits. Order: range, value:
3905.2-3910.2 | 9.25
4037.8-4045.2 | 12.3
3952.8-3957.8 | 9.01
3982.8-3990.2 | 11.3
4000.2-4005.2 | 12.7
